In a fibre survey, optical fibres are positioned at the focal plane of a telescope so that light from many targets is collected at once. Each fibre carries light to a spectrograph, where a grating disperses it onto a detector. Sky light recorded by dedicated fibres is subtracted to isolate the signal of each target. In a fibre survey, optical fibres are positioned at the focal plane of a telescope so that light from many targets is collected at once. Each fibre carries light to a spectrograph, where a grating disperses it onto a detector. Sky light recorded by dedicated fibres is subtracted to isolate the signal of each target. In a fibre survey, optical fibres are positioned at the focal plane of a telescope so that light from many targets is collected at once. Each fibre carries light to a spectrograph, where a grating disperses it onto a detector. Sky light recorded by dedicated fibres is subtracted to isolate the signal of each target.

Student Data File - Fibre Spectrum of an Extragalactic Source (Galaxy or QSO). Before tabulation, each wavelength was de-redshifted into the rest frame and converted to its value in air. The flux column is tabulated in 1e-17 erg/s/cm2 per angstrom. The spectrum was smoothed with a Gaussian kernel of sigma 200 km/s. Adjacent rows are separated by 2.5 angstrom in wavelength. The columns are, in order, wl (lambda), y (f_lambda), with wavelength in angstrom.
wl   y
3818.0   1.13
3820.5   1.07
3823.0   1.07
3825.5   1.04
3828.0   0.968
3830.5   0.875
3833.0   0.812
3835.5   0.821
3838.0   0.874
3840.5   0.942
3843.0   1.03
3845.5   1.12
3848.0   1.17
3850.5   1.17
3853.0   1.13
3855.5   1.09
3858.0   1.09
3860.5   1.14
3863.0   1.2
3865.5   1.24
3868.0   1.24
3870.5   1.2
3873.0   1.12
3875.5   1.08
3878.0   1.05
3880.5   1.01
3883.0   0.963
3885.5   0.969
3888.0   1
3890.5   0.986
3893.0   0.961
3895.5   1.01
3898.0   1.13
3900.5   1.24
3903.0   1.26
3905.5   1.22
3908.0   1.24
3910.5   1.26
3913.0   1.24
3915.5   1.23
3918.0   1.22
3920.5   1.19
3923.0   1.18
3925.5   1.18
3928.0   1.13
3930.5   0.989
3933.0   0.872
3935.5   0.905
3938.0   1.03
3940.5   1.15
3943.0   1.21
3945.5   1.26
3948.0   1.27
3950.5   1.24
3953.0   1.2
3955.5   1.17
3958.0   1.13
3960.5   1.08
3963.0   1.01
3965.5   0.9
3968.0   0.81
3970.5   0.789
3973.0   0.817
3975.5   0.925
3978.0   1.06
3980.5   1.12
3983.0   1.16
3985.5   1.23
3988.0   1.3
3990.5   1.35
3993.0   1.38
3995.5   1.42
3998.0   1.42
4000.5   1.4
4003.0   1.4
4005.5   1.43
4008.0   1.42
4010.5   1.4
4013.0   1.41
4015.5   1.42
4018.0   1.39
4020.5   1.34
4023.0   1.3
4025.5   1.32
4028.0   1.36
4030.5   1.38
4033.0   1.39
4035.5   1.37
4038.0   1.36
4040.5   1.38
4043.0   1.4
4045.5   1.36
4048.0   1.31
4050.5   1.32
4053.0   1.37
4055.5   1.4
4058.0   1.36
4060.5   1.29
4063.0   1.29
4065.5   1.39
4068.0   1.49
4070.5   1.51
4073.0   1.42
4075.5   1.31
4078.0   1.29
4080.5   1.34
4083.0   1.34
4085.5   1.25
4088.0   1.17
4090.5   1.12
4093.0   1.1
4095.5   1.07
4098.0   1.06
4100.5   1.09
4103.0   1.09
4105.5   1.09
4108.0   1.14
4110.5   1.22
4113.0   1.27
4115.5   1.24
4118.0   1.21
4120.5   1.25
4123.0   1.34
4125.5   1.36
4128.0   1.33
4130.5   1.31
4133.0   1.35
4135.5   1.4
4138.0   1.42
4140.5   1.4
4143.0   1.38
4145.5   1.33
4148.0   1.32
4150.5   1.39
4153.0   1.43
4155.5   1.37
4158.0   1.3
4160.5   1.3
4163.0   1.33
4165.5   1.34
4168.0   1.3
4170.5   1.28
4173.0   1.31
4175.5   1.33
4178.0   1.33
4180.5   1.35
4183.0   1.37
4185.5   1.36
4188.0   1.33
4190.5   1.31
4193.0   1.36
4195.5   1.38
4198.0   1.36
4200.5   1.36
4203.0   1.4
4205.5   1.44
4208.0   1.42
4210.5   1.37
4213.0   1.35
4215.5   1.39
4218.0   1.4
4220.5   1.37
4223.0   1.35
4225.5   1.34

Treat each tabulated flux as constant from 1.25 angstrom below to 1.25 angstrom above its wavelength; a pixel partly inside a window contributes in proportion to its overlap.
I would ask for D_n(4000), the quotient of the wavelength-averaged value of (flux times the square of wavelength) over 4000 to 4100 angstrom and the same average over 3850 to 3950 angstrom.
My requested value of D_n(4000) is 1.3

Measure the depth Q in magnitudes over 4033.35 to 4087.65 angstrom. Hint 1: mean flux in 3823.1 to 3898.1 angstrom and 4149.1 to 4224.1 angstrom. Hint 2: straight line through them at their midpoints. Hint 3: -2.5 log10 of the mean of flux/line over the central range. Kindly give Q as -0.101 mag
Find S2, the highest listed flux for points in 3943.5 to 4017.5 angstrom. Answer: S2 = 1.43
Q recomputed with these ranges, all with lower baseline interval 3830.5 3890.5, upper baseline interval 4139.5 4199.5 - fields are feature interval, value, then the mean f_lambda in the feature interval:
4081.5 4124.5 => 0.089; 1.18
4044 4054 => -0.091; 1.34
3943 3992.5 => 0.052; 1.1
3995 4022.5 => -0.173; 1.4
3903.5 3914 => -0.129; 1.24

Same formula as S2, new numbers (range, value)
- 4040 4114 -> 1.51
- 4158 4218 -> 1.44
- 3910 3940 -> 1.26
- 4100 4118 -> 1.27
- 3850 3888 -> 1.24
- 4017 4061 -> 1.4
